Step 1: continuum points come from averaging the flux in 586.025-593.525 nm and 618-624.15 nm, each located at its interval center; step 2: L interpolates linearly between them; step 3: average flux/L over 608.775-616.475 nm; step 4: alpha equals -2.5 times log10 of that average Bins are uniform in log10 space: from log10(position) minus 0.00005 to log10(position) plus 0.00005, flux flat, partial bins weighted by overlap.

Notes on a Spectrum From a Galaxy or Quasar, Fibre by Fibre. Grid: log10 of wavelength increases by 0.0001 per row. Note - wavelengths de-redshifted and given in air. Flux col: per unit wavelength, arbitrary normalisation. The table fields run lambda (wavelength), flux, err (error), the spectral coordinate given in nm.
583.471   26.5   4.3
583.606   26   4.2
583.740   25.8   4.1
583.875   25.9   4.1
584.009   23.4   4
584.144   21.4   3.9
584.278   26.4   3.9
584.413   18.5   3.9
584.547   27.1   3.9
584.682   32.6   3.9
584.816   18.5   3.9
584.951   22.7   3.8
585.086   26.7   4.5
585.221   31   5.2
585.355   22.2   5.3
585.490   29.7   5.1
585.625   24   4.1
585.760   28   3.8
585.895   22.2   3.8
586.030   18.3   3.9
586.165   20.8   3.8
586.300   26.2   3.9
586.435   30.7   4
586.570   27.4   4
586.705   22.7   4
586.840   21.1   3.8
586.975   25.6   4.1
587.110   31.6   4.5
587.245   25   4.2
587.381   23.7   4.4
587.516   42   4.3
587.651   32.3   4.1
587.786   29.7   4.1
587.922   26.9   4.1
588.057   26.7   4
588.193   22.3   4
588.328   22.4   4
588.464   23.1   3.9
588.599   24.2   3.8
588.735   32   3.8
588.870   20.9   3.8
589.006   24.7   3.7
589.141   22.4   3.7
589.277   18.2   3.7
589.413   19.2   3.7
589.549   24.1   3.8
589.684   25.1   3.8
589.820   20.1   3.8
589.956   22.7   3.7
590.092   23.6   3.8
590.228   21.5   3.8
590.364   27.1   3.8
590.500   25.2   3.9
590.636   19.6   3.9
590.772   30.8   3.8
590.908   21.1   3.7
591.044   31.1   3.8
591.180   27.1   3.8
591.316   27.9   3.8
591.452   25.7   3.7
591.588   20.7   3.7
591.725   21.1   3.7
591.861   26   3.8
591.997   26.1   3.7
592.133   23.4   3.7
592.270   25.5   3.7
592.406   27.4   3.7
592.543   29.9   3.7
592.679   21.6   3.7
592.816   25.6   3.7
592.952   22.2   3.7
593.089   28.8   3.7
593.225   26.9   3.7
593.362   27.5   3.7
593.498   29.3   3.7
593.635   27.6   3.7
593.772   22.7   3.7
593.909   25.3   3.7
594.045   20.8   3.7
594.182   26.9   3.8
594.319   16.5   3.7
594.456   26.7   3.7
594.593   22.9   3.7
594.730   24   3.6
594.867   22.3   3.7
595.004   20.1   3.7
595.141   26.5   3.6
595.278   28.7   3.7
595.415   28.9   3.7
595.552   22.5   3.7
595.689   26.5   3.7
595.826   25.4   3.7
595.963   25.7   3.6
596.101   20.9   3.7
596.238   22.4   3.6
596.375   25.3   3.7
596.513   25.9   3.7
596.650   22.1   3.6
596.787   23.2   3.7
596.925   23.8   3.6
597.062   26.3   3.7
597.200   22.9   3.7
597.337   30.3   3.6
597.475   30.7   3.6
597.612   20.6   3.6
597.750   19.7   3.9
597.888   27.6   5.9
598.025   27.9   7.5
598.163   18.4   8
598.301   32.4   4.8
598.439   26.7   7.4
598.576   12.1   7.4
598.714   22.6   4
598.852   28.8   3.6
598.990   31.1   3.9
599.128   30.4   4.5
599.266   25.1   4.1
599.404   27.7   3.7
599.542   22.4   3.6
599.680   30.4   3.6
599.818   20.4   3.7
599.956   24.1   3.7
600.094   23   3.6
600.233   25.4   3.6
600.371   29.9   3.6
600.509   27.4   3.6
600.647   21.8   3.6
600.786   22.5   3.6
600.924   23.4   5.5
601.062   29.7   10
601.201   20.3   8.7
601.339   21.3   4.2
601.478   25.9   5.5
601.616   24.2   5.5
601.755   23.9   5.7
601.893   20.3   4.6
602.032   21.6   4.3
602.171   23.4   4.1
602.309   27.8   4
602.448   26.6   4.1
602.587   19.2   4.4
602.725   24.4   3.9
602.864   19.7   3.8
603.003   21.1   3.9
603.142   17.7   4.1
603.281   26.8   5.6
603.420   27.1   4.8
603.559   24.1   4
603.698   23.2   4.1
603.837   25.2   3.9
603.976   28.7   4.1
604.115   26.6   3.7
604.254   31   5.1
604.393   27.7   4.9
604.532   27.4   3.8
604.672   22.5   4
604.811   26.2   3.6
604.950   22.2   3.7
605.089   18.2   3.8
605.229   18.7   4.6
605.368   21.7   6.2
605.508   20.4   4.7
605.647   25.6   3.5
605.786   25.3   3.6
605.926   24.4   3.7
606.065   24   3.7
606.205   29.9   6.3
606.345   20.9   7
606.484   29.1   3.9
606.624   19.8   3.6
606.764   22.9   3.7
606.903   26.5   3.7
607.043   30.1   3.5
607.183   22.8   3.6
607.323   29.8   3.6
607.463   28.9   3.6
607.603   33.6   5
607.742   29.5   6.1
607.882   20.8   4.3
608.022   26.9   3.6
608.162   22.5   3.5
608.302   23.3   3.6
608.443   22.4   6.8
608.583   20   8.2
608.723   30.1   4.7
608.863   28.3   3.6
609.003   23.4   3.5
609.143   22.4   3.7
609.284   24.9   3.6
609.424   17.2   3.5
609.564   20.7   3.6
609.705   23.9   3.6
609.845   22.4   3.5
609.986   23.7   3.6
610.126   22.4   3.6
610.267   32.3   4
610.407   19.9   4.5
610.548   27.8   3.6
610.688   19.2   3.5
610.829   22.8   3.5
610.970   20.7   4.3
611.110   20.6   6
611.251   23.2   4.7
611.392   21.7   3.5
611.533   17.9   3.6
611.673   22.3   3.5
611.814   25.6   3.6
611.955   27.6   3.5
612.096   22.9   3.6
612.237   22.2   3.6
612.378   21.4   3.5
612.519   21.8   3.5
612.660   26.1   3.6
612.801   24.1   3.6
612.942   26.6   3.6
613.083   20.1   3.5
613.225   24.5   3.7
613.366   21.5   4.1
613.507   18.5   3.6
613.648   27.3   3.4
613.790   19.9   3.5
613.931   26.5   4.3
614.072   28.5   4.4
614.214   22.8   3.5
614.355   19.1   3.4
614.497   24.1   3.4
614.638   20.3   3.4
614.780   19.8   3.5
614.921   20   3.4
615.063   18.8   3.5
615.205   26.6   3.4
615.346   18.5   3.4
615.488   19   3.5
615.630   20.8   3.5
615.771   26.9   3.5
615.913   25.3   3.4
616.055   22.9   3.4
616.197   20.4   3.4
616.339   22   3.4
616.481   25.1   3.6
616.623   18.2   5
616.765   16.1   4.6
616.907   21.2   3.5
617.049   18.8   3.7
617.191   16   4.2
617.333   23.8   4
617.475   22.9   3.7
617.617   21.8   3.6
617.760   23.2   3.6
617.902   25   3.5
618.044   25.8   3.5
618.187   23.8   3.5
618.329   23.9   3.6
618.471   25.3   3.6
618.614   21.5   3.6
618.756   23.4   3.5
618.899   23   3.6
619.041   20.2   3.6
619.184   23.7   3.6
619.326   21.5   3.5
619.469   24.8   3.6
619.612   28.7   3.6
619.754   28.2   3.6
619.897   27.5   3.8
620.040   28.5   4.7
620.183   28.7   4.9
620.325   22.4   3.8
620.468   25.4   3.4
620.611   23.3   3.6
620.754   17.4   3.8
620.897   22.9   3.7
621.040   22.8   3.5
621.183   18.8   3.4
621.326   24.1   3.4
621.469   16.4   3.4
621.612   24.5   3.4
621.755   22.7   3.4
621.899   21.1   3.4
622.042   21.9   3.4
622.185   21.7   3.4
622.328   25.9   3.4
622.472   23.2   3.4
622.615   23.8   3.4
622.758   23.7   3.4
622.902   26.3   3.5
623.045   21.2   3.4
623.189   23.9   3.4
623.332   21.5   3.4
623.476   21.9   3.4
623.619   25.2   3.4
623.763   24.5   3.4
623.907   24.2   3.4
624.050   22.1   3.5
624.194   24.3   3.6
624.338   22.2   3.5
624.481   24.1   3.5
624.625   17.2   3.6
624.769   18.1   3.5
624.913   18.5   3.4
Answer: 0.05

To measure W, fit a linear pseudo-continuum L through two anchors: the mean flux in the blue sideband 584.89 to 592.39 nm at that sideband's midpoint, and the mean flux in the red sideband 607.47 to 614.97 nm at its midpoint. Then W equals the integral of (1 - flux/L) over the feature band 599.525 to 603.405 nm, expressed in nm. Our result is 0.06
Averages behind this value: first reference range 25.1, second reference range 23.4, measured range 23.8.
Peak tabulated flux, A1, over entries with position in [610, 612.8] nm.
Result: 32.3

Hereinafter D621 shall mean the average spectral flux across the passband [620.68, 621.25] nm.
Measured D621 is 20.5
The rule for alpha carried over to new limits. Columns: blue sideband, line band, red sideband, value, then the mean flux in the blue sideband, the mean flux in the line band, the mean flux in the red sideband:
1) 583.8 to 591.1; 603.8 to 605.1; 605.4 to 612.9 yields -0.069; 25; 25.9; 24.1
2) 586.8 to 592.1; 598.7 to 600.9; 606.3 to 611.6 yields -0.054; 25.2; 25.8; 24.1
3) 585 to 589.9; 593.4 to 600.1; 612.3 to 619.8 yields -0.016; 25.3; 24.8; 22.6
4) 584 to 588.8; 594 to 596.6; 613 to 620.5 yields 0.035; 25.8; 24.2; 22.9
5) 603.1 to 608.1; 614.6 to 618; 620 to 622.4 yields 0.102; 25.2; 21.4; 22.8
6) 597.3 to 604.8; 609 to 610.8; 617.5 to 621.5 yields 0.055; 24.8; 23.1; 23.7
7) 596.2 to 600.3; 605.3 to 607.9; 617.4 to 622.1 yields -0.055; 25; 25.7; 23.5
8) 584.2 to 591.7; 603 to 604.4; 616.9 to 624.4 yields -0.056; 25.1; 25.5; 23.2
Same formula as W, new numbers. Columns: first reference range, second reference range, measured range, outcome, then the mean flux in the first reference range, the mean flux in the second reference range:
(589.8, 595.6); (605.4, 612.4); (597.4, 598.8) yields 0.04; 24.9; 24.1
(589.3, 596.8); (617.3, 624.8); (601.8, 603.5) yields 0.08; 24.6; 23.3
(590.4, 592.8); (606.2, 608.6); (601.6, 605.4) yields 0.25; 25.3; 25.5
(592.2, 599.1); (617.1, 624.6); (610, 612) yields 0.07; 25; 23.3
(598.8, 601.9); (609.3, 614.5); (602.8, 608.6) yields -0.12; 25.3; 23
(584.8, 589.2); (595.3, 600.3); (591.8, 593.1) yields -0.01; 25.8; 25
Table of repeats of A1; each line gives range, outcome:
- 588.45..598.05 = 32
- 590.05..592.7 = 31.1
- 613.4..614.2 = 28.5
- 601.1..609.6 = 33.6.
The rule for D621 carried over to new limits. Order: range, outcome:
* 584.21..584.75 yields 26.2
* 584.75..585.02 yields 20.6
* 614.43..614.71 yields 22.2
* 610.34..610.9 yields 22.4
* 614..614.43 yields 23.5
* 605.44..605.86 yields 23.8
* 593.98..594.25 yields 23.9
